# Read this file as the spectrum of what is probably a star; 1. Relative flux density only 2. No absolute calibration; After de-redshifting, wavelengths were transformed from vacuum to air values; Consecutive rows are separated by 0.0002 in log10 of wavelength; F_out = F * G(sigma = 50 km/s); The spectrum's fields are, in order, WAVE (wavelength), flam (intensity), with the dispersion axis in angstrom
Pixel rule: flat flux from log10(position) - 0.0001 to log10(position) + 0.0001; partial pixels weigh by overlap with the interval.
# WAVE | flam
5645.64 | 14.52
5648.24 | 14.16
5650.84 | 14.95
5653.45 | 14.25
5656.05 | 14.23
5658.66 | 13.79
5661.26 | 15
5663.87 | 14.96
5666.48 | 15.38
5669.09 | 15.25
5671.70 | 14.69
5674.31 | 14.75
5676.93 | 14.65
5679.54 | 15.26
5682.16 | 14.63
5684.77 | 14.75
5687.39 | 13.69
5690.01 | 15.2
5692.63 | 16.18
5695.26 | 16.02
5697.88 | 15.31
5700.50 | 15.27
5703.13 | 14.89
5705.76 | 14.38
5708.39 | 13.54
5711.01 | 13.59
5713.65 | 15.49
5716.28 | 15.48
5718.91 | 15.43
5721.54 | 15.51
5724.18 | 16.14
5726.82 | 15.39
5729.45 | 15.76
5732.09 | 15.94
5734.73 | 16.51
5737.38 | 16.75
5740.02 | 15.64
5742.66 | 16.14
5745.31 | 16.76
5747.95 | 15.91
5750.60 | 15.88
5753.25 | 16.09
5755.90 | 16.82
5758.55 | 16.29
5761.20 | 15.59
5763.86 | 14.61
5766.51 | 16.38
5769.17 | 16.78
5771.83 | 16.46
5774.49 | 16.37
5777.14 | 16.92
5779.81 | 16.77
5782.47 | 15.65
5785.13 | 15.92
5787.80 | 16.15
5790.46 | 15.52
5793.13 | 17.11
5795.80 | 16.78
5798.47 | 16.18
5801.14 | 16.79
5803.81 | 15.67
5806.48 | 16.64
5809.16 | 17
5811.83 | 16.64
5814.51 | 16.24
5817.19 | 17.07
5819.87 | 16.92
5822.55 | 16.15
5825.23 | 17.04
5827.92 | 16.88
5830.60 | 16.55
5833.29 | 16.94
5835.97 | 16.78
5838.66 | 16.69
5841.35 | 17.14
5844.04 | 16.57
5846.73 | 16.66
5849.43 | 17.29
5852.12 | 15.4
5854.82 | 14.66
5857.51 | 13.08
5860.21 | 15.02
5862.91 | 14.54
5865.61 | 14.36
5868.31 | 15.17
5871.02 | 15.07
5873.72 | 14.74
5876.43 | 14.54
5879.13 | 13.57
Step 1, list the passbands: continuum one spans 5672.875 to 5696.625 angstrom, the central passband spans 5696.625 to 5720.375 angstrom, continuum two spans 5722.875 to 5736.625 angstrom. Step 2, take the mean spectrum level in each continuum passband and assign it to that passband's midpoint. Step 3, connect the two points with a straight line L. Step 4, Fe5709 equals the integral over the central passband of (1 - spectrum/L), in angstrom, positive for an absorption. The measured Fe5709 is 1.1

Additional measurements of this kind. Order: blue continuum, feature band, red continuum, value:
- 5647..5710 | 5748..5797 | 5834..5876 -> -3.3 angstrom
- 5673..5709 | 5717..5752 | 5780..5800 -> -1.1 angstrom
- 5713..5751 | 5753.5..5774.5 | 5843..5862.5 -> -0.5 angstrom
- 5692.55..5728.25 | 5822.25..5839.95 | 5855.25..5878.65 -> -2.5 angstrom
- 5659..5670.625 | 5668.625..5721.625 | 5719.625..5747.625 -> 1.8 angstrom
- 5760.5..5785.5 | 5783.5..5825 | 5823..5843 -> 0.1 angstrom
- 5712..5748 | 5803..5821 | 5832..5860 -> -0.7 angstrom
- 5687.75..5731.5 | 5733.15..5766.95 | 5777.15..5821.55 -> -0.7 angstrom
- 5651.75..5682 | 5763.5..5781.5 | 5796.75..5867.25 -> -0.8 angstrom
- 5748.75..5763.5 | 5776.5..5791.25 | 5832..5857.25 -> 0.0 angstrom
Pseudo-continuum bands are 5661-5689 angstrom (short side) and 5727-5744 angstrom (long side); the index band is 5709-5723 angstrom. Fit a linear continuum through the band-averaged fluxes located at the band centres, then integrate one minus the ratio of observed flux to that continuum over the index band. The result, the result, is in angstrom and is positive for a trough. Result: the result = 0.6 angstrom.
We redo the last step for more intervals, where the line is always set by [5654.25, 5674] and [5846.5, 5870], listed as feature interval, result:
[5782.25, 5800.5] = -1.6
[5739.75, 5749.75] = -0.9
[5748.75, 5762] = -1.1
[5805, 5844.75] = -4.6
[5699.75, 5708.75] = 0.1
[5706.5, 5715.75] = 0.3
